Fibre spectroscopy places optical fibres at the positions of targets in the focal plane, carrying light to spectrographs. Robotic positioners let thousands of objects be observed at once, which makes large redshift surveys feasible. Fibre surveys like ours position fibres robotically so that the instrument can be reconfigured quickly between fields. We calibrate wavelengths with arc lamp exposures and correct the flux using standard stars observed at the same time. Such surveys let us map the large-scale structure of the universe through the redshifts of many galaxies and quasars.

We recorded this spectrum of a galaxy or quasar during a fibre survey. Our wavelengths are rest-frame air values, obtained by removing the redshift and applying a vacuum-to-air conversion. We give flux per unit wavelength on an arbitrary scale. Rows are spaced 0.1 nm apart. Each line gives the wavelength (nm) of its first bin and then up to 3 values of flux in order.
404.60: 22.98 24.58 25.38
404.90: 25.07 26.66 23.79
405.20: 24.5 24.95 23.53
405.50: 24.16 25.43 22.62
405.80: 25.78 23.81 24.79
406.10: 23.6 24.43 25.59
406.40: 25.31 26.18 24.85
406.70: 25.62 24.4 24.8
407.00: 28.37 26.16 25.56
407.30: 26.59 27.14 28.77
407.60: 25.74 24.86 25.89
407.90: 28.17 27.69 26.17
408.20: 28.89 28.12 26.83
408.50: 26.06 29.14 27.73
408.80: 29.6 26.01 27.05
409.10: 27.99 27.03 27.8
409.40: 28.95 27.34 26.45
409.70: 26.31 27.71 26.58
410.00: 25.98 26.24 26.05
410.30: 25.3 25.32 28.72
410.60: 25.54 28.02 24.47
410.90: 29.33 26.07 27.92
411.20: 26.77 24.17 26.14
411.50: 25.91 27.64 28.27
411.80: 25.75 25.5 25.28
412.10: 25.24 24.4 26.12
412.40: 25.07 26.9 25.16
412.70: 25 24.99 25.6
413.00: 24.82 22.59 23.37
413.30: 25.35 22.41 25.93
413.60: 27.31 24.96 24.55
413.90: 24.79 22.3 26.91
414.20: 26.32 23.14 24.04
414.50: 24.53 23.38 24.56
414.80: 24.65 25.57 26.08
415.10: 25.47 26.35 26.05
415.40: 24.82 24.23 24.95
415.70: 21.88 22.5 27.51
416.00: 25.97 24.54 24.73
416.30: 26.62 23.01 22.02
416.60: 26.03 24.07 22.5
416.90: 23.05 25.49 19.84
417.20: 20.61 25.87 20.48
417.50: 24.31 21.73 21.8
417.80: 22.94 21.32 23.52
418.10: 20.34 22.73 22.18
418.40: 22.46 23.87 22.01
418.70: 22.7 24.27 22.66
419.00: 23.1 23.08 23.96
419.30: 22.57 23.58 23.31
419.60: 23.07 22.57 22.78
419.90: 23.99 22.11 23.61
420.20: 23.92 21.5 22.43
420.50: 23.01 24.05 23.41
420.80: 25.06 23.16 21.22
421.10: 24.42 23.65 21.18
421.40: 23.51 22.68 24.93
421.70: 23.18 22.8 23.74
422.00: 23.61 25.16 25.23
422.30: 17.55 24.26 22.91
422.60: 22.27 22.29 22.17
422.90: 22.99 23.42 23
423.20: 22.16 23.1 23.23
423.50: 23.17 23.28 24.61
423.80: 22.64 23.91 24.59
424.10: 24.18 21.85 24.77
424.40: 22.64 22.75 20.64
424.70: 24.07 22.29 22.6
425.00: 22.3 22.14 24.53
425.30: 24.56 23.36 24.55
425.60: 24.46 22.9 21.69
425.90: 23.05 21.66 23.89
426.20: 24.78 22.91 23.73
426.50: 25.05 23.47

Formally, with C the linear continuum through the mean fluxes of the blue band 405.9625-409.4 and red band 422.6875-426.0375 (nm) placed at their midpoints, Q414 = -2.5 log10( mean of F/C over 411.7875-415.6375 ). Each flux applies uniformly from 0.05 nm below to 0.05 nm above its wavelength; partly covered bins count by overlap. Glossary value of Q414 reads 0.016 mag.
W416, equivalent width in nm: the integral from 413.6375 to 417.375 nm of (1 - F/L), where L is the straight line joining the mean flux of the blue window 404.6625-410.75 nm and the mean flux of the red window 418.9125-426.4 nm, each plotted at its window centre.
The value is 0.03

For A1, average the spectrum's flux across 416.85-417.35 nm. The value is 23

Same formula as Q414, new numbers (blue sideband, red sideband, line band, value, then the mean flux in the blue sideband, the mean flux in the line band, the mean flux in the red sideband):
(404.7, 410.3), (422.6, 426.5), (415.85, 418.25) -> 0.05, 26.2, 23.4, 23.2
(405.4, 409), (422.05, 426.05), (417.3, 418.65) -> 0.08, 26.1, 22.4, 23.1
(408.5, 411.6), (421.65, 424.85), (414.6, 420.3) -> 0.05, 26.9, 23.6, 23.1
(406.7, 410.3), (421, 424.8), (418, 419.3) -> 0.07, 26.9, 22.8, 23.1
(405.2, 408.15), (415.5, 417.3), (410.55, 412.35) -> -0.06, 25.5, 26.3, 23.9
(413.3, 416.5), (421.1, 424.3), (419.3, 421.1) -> 0.03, 24.8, 23.1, 23.2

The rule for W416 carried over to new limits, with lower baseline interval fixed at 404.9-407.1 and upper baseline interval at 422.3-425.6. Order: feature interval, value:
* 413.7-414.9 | -0.02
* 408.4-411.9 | -0.34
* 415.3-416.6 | -0.03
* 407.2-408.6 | -0.13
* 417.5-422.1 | 0.10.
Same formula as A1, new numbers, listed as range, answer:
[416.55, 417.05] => 24.2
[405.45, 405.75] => 24.1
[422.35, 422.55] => 23.6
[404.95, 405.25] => 25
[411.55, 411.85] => 27.2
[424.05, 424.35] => 23.6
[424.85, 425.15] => 22.3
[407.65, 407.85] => 25.4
